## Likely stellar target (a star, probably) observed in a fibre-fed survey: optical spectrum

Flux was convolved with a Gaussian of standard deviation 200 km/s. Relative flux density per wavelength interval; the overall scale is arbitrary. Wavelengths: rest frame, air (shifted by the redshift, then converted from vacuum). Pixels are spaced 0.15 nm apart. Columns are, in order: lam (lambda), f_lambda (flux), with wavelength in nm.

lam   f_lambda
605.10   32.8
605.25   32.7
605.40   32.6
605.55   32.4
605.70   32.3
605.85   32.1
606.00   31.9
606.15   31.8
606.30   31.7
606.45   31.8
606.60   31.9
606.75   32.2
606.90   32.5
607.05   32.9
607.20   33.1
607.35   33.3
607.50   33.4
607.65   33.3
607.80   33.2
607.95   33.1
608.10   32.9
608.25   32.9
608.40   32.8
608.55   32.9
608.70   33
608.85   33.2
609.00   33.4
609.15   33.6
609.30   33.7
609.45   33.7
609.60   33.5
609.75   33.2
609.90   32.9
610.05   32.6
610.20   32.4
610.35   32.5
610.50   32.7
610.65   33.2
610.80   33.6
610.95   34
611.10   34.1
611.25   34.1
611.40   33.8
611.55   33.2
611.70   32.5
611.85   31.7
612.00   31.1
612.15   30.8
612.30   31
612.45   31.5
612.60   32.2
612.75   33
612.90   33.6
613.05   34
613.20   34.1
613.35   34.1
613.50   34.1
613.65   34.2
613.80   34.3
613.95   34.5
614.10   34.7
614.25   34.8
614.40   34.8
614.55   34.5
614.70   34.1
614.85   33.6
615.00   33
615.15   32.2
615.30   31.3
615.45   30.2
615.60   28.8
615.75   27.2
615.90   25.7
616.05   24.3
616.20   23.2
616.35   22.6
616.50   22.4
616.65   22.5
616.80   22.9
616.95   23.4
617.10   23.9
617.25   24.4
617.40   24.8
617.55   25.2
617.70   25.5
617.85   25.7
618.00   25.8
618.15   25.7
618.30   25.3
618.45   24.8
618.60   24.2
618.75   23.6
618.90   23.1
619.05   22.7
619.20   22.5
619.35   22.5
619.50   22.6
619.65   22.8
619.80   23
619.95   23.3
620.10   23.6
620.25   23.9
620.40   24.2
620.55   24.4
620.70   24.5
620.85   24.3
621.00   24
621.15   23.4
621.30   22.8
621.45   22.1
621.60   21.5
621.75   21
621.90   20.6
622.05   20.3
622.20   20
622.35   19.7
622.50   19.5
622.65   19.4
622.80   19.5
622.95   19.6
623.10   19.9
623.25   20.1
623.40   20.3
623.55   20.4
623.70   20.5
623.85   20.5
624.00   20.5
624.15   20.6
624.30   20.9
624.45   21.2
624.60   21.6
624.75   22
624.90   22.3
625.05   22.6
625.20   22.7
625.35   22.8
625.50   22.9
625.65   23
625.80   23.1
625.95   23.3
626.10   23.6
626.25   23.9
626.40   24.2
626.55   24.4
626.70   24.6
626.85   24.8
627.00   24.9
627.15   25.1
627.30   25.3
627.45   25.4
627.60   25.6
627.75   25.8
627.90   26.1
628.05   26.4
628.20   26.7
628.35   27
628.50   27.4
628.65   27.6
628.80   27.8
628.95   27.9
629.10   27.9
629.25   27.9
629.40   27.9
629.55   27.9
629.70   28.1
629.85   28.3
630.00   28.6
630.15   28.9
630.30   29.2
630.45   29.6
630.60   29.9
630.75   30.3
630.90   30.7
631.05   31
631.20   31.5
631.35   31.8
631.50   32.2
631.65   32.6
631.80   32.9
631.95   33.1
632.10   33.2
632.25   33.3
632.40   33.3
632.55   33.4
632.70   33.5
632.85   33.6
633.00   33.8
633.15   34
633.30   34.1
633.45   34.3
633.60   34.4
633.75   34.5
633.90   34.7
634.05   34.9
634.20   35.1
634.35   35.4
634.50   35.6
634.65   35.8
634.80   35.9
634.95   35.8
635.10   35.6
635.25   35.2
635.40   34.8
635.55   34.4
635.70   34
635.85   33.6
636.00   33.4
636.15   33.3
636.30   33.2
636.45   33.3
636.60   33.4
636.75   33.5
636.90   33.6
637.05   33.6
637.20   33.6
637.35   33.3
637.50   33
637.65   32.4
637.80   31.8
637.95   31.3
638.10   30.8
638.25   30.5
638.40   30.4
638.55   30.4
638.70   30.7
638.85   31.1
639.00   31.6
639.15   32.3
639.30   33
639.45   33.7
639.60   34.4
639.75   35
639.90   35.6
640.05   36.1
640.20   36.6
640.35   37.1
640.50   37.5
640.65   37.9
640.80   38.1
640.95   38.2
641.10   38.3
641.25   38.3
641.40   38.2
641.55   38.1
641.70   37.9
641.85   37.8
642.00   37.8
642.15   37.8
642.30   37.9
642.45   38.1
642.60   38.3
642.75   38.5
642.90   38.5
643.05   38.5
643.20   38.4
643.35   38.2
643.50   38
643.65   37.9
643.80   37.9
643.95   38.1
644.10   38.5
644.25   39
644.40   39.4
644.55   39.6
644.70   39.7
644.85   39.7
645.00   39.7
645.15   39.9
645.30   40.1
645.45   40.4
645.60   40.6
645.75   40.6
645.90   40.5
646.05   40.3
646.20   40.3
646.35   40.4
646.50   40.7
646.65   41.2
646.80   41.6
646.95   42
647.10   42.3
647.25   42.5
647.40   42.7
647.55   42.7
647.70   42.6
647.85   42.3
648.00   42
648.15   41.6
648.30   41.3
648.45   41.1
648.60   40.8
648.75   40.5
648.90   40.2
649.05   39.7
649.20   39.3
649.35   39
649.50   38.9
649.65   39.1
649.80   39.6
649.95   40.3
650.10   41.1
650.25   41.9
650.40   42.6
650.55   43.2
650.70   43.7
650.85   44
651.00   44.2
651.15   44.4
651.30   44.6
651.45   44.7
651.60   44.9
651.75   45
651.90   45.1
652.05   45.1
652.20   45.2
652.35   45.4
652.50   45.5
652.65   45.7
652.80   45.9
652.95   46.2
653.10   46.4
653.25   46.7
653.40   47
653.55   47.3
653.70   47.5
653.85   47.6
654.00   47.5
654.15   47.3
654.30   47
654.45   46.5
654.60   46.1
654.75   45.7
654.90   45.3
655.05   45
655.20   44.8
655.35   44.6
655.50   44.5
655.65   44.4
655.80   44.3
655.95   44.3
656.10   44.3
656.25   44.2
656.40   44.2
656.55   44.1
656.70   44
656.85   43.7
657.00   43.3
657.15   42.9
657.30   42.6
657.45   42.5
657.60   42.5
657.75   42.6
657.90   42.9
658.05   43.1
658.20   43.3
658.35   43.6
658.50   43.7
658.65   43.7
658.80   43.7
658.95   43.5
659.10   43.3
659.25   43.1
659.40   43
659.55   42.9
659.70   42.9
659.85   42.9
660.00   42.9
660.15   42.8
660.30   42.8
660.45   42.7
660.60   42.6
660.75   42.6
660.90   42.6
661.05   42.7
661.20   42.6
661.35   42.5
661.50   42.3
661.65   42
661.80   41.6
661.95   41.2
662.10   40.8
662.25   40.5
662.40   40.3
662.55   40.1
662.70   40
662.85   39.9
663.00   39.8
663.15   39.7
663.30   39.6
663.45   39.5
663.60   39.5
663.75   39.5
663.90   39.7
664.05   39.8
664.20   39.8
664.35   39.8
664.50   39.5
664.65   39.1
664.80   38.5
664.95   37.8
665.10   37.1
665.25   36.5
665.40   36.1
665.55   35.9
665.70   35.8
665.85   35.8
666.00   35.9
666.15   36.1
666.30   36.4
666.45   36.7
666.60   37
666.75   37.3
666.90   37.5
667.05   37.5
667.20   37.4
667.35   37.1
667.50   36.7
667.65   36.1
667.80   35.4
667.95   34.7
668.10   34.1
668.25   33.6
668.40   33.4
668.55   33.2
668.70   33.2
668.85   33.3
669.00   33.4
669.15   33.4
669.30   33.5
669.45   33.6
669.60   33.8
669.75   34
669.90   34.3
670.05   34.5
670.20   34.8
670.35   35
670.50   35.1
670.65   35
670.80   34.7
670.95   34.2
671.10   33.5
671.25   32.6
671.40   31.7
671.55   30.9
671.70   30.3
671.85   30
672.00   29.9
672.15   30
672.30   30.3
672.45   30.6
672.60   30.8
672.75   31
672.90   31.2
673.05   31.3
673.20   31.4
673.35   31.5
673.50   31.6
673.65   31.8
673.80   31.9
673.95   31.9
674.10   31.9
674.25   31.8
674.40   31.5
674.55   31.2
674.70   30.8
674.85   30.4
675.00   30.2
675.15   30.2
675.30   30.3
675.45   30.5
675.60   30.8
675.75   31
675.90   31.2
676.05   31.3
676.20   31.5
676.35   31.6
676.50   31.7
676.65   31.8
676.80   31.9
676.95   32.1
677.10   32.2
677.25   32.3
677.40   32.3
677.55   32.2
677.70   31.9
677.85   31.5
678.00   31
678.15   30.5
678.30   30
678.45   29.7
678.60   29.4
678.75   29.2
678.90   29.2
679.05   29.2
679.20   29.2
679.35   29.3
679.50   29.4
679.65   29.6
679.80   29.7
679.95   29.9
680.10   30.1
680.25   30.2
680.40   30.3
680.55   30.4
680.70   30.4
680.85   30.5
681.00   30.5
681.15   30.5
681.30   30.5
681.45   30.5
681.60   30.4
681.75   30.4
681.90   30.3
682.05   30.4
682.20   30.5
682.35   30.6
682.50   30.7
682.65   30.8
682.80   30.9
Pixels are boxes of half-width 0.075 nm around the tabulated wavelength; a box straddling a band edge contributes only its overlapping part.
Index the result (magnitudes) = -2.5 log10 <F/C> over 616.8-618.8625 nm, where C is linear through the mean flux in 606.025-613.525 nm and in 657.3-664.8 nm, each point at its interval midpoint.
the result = 0.36 mag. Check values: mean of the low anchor 32.9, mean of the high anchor 41.7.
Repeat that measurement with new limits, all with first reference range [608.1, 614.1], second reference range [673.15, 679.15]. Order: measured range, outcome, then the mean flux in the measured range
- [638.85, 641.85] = -0.12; 36.1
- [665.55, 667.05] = -0.16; 36.5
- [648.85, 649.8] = -0.23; 39.4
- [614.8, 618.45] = 0.25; 26.2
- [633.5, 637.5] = -0.06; 34.4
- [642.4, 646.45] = -0.22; 39.2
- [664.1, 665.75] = -0.20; 37.9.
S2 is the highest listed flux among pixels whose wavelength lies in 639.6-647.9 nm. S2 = 42.7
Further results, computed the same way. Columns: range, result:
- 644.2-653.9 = 47.6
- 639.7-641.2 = 38.3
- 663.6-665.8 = 39.8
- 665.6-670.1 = 37.5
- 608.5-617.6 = 34.8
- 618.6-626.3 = 24.5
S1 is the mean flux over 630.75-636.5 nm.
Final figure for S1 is 33.8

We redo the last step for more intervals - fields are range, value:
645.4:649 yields 41.3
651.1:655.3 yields 45.9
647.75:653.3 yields 42.9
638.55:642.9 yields 36.2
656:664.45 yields 42.1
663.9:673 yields 34.8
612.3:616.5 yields 31.5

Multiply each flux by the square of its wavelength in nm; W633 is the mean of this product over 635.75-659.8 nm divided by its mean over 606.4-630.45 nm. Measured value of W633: 1.62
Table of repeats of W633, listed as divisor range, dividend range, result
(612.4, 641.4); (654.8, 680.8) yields 1.43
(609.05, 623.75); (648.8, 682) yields 1.59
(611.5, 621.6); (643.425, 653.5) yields 1.68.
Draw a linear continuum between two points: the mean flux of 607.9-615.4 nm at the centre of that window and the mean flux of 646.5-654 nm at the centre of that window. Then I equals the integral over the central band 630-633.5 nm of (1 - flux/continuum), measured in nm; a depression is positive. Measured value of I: 0.575 nm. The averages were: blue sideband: 33.2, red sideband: 43.2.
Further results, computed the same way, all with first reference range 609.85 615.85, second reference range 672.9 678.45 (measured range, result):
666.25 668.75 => -0.33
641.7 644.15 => -0.46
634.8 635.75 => -0.08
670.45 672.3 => -0.05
